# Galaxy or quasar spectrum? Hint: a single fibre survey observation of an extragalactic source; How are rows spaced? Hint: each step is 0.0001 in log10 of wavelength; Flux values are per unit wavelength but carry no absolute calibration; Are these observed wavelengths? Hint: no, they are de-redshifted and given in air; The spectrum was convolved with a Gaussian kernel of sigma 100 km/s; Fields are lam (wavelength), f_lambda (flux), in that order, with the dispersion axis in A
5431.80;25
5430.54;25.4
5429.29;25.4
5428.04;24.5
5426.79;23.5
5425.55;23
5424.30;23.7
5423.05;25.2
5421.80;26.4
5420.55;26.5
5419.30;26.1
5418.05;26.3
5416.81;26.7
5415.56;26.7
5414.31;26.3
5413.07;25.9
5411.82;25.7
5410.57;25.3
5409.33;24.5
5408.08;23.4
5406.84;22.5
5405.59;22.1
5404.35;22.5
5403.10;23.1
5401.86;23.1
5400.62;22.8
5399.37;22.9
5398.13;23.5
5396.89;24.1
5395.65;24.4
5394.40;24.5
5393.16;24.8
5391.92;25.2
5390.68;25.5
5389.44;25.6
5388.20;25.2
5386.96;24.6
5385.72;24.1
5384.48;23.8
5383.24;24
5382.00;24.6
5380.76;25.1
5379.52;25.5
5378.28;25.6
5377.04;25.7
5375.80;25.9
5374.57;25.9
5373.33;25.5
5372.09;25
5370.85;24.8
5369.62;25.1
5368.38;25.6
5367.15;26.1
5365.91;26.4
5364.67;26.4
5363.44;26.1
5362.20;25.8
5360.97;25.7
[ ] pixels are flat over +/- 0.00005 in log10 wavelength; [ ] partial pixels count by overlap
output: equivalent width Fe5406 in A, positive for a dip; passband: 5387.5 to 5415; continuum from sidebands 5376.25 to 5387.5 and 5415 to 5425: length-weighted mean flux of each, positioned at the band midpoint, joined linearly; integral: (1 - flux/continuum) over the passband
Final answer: 1.2 A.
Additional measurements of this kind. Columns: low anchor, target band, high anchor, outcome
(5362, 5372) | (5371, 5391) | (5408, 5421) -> 0.53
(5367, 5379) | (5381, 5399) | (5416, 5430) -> 0.61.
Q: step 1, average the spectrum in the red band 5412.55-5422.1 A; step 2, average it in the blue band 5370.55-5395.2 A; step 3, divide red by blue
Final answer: 1.1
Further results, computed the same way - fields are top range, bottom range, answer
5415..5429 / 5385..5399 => 1.03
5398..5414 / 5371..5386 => 0.95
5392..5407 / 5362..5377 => 0.91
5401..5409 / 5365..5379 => 0.89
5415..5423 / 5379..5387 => 1.08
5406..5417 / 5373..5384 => 0.99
